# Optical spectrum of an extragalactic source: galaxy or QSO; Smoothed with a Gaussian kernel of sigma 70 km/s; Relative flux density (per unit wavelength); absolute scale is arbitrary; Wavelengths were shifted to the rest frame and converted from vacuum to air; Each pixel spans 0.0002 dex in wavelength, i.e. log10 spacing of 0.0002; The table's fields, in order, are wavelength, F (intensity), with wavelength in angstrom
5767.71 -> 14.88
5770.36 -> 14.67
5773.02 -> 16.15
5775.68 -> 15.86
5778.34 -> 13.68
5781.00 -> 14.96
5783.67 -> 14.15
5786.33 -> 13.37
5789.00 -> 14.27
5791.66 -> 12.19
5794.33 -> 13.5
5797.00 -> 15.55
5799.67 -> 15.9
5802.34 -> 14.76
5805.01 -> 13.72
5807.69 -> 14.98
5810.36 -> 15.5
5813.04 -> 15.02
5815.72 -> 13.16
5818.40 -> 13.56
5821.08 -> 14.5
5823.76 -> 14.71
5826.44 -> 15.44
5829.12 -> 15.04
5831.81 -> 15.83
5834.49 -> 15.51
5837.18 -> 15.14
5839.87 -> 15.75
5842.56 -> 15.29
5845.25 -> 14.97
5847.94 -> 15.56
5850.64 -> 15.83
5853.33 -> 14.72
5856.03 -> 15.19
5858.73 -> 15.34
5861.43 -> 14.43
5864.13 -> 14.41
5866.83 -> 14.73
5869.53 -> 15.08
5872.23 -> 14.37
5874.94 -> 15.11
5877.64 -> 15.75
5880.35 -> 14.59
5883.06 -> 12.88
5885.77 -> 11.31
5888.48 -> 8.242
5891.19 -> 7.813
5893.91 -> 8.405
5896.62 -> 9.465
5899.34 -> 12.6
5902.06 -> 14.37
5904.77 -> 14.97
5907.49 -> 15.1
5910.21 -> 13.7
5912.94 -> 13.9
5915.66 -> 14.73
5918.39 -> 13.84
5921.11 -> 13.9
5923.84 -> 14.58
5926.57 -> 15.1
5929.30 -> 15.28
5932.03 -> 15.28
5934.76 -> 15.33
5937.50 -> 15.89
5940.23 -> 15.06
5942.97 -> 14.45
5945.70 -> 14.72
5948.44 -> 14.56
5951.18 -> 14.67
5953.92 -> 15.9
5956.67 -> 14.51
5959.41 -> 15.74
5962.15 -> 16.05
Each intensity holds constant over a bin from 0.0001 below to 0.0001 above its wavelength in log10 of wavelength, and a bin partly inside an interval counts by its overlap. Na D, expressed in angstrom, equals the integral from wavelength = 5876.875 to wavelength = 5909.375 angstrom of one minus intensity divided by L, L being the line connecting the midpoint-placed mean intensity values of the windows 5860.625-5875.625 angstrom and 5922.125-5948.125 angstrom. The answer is 6.0 angstrom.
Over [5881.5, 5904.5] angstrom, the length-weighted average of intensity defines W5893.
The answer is 10.9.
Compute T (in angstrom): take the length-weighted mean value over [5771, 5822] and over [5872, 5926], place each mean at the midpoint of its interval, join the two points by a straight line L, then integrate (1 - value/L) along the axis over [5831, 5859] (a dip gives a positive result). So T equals -3.3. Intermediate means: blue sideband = 14.5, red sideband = 13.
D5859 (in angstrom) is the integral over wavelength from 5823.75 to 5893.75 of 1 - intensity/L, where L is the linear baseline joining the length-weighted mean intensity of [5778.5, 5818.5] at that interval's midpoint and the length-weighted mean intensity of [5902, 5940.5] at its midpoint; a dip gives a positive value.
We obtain 1.34 angstrom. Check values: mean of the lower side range 14.3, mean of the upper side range 14.7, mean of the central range 14.2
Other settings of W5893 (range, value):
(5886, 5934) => 13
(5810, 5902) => 14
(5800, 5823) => 14.5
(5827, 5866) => 15.2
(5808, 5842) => 14.9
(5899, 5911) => 14.3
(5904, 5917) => 14.5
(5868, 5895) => 12.4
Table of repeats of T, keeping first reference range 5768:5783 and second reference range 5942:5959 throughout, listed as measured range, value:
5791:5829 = 1.2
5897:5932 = 1.5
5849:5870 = 0.0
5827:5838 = -0.3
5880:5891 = 2.8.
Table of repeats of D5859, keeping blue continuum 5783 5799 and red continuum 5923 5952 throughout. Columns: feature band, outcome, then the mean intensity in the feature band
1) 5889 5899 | 3.91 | 8.94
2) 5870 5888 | 0.98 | 13.8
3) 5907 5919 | 0.49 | 14.2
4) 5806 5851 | -2.61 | 15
